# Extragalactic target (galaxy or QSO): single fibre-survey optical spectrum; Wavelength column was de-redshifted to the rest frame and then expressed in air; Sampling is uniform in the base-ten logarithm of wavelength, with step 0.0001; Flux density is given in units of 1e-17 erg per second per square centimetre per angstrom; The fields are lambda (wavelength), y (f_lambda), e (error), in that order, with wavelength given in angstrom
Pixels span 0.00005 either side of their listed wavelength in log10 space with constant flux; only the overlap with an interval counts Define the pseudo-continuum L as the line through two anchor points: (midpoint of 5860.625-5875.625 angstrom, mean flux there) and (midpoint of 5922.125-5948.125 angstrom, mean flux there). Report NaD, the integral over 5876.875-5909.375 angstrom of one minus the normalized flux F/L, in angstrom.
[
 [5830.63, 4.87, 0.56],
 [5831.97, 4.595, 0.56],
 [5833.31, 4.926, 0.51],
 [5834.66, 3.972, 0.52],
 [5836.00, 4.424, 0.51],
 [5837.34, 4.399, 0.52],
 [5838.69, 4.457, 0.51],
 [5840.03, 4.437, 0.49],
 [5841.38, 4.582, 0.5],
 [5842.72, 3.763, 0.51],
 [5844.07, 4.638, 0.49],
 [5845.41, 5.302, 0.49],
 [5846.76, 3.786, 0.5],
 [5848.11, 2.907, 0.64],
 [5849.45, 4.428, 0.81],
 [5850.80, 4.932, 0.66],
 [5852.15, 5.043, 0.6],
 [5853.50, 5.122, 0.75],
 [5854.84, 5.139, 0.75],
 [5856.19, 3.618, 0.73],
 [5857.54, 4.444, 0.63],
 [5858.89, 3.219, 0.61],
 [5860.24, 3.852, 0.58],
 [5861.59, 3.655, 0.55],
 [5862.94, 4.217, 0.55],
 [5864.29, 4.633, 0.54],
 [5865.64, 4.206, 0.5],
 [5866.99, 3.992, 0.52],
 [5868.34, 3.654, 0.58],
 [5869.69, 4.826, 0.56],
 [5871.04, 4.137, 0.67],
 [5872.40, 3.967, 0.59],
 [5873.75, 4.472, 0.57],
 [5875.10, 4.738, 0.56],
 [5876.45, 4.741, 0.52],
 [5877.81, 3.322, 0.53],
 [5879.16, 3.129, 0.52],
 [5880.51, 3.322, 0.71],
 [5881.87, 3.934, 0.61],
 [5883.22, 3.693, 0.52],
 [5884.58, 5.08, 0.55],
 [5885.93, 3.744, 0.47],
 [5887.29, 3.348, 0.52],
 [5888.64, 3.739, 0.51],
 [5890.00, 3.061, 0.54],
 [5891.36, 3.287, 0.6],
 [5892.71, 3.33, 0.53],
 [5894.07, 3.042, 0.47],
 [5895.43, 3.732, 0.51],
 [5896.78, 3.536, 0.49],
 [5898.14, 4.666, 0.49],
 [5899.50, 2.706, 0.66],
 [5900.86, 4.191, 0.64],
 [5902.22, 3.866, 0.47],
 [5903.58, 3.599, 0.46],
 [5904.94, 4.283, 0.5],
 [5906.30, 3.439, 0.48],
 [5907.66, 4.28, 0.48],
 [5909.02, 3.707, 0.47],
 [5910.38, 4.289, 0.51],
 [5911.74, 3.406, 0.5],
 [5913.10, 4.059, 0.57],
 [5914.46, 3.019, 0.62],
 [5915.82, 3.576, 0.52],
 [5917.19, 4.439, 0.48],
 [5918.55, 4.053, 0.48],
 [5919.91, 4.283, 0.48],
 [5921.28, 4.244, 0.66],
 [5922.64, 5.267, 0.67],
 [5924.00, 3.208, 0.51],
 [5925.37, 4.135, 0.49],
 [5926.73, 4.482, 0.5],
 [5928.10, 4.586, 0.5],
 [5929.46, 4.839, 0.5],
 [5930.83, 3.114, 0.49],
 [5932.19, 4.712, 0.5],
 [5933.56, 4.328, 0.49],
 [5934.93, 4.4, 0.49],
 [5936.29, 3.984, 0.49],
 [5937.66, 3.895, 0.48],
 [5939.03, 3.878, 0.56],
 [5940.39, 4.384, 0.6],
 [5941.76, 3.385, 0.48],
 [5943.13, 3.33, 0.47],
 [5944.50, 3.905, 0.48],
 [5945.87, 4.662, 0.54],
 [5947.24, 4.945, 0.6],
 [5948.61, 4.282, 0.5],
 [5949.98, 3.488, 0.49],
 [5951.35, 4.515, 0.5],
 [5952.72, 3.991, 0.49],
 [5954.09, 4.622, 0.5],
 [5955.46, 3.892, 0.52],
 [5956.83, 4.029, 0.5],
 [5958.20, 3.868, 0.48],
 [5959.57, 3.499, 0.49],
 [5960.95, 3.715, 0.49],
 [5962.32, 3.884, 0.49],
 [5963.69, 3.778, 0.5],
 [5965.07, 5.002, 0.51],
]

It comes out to 4.1 angstrom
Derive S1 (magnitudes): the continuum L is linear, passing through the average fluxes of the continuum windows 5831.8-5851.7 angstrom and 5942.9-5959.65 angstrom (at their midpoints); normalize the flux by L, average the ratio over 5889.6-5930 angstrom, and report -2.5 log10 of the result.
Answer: 0.087 mag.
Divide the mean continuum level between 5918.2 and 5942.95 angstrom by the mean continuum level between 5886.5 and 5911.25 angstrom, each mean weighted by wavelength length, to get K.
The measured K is 1.1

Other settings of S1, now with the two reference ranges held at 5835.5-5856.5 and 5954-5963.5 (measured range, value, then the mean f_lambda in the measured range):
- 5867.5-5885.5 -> 0.06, 4.07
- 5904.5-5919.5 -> 0.07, 3.87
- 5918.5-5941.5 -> -0.05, 4.21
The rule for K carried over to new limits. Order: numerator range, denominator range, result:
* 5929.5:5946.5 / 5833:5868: 0.94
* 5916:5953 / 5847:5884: 1.01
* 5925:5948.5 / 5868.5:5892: 1.07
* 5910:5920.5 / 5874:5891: 1.01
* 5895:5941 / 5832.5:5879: 0.94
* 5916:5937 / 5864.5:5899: 1.10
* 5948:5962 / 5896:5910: 1.04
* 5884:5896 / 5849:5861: 0.81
